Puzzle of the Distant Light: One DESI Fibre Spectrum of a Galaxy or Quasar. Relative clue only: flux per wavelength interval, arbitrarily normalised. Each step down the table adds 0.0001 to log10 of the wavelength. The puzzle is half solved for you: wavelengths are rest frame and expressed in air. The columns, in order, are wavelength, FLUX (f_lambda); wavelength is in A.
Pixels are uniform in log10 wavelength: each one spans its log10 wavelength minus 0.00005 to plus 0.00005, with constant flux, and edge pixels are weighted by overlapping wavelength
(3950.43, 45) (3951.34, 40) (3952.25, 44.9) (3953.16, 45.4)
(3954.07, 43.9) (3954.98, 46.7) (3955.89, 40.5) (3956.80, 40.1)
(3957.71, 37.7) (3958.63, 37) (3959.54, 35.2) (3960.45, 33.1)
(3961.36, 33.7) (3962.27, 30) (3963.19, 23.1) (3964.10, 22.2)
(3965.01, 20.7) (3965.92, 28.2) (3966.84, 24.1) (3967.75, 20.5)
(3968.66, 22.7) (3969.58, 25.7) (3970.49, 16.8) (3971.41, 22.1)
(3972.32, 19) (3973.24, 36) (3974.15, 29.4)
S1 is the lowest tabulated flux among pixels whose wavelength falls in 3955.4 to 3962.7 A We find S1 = 30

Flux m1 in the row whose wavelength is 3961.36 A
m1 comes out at 33.7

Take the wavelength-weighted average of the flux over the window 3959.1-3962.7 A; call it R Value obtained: 33.1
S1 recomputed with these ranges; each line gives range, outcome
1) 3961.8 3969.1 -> 20.5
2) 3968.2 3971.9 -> 16.8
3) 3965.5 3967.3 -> 24.1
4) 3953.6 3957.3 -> 40.1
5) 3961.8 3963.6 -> 23.1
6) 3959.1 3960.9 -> 33.1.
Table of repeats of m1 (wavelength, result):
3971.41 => 22.1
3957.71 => 37.7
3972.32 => 19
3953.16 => 45.4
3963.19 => 23.1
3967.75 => 20.5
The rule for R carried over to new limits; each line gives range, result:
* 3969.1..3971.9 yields 21.5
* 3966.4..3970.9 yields 22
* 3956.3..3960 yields 37.5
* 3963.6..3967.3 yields 23.8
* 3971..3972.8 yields 20.7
